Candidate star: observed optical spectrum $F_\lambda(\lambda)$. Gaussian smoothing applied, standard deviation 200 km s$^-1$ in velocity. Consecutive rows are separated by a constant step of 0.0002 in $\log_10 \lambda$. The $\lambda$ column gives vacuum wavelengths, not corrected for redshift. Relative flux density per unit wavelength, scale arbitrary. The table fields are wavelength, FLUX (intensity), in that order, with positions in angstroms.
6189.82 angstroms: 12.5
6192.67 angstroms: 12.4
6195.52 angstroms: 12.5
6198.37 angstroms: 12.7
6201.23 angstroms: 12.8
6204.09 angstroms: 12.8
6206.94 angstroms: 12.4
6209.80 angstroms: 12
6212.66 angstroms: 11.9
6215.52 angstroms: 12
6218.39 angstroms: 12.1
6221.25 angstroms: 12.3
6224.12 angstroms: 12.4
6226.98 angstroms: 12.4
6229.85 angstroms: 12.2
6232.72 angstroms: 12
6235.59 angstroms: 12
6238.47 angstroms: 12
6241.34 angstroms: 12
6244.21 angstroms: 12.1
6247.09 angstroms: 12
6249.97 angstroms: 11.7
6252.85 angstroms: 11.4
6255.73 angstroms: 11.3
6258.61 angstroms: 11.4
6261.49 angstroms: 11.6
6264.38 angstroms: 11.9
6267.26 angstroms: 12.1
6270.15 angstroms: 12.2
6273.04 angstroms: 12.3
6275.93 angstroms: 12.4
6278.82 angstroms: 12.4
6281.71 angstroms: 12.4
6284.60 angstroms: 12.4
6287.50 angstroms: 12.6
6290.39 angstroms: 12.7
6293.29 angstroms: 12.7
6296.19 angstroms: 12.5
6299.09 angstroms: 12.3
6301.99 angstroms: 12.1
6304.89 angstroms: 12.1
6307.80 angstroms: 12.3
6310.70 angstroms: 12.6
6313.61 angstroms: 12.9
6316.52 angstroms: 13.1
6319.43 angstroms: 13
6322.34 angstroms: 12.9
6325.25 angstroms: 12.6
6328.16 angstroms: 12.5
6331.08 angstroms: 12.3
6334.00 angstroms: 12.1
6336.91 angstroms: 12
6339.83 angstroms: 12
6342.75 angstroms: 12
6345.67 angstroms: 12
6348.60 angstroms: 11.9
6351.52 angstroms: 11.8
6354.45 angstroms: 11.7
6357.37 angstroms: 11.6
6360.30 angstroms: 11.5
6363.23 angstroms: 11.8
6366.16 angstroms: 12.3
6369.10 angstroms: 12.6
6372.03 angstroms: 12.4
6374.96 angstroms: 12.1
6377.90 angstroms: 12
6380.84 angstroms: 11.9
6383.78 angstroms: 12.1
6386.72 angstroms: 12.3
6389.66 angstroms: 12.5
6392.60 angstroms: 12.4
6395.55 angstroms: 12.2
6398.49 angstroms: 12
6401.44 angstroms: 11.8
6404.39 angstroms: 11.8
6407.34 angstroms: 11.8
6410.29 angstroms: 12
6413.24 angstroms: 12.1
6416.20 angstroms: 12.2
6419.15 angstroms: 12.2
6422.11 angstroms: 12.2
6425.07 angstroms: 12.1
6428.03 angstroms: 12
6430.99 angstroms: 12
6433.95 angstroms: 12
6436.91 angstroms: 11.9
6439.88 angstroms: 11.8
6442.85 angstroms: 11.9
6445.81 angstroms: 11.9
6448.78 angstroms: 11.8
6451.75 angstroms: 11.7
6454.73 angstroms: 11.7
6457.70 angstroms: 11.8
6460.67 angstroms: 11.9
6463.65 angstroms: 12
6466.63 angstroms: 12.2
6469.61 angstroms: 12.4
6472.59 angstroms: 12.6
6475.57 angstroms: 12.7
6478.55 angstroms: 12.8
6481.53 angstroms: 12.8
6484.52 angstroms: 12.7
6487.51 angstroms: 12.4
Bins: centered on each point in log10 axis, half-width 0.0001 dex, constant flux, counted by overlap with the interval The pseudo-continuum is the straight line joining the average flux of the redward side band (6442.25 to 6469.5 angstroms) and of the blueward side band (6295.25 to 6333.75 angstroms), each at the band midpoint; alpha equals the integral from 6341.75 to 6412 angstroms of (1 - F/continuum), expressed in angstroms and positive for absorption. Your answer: 1.4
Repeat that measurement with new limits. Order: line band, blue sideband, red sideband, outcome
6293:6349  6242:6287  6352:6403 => -1.73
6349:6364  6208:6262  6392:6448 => 0.37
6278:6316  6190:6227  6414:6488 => -0.60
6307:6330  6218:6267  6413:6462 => -1.55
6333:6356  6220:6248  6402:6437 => 0.27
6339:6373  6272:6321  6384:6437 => 0.93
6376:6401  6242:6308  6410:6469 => -0.29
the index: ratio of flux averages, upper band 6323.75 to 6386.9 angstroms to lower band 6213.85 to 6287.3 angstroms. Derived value 1.00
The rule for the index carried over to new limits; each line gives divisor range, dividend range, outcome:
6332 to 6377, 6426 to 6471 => 1.00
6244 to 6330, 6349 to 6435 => 0.98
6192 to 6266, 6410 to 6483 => 1.00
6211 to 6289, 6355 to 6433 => 1.00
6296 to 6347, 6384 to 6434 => 0.98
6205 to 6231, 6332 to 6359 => 0.98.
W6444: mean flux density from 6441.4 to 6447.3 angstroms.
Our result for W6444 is 11.9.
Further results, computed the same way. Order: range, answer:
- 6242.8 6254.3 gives 11.8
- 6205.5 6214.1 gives 12.1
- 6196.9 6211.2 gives 12.5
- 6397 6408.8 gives 11.9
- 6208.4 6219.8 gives 12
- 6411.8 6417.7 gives 12.1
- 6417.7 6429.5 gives 12.1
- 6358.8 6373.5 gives 12.1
